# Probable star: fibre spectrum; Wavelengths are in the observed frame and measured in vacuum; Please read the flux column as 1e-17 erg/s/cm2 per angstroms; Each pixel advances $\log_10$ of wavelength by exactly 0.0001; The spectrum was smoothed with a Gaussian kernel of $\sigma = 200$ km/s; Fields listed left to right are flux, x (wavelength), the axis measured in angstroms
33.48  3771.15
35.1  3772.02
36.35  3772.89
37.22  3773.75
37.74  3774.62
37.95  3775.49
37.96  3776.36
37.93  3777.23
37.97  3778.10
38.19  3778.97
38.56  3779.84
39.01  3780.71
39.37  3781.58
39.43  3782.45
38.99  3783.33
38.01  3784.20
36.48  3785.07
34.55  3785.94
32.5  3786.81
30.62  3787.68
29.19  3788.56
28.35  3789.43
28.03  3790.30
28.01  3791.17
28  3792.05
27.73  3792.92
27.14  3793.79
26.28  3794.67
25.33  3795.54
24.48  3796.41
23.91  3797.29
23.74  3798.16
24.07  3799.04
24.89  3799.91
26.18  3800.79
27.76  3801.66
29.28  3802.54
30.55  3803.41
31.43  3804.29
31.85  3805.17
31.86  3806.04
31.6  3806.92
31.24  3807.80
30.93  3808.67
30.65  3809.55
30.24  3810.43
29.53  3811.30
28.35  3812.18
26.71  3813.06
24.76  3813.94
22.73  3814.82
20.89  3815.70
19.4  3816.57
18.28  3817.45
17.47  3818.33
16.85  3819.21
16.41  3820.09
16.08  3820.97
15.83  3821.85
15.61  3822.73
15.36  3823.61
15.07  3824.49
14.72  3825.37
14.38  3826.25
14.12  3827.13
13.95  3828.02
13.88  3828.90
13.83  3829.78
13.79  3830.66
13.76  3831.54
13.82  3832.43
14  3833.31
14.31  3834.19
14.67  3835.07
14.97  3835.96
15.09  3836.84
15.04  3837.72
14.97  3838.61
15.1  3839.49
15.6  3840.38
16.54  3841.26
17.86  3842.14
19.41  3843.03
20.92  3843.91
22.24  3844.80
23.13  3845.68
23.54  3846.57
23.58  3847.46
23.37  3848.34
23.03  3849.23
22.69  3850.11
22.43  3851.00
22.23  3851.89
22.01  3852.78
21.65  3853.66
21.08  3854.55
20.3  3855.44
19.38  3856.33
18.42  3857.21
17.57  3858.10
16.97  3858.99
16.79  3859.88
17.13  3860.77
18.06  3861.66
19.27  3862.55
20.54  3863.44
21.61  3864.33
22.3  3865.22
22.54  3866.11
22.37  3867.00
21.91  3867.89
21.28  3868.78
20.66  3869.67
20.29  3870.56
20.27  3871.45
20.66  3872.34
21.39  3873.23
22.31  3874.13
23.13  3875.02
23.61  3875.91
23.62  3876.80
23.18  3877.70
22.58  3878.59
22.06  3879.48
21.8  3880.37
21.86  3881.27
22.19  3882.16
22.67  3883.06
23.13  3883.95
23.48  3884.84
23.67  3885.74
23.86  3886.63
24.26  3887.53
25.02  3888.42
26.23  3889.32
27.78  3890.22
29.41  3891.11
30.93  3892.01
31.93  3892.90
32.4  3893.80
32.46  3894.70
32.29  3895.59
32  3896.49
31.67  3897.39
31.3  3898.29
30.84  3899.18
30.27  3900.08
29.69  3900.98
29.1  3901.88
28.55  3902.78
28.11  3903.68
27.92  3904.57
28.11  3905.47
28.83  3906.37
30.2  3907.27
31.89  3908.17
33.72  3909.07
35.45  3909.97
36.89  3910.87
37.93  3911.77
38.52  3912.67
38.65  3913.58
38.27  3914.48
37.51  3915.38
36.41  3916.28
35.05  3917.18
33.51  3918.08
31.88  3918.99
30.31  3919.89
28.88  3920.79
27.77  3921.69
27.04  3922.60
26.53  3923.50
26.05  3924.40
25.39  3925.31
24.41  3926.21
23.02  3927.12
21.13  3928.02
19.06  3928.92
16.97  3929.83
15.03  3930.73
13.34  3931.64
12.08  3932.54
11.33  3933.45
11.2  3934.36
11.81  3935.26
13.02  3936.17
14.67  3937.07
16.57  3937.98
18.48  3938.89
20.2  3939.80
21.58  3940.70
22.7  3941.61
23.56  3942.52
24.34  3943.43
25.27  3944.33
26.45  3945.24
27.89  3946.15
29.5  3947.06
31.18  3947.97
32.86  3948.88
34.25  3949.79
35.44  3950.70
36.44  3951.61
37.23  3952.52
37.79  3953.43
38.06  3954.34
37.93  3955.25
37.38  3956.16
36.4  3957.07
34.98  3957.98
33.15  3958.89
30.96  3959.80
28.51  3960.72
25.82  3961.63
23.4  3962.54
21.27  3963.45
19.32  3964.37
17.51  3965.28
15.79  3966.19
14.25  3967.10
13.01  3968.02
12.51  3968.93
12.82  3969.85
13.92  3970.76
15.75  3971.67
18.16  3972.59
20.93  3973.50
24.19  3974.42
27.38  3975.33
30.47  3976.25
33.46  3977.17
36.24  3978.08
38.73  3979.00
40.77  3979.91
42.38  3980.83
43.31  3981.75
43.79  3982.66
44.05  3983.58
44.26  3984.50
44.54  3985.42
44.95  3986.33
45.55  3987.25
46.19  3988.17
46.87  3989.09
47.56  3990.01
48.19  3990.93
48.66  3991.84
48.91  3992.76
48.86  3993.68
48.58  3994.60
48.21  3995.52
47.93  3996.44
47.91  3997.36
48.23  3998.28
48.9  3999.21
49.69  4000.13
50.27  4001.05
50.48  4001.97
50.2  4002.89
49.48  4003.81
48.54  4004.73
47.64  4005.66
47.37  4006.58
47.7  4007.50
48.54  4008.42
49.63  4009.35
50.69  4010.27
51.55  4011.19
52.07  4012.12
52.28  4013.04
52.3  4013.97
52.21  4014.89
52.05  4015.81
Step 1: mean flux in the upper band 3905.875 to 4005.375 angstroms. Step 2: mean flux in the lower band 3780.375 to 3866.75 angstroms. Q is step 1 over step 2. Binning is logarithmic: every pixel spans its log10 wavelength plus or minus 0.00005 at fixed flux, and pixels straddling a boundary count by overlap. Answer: 1.4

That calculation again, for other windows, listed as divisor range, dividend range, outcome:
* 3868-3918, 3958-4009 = 1.32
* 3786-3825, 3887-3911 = 1.19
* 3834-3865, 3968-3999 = 1.96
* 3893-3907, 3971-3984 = 1.07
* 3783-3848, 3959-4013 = 1.67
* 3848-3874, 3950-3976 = 1.25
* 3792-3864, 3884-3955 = 1.31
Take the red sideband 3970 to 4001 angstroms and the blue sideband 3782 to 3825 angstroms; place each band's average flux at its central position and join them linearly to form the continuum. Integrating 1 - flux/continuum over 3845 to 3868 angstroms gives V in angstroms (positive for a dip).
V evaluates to 7.2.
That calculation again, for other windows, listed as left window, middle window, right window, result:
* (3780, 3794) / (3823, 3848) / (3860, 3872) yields 8.71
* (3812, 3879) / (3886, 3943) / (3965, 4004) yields 1.96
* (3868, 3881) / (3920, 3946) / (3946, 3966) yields 7.24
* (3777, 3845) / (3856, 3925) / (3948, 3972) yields -2.71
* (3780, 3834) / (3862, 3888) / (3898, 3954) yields 4.08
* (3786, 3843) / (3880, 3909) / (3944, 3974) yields -4.10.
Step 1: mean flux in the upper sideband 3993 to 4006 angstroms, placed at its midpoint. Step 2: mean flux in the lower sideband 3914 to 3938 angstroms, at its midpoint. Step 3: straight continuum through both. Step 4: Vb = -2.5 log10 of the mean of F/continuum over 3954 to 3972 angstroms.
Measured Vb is 0.42 mag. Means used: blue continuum 23.4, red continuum 48.9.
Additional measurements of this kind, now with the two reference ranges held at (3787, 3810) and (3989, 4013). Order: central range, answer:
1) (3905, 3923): 0.20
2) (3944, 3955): 0.31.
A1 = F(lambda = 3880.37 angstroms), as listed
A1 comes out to 21.8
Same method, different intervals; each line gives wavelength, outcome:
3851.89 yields 22.23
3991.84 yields 48.66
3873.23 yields 21.39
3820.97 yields 16.08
